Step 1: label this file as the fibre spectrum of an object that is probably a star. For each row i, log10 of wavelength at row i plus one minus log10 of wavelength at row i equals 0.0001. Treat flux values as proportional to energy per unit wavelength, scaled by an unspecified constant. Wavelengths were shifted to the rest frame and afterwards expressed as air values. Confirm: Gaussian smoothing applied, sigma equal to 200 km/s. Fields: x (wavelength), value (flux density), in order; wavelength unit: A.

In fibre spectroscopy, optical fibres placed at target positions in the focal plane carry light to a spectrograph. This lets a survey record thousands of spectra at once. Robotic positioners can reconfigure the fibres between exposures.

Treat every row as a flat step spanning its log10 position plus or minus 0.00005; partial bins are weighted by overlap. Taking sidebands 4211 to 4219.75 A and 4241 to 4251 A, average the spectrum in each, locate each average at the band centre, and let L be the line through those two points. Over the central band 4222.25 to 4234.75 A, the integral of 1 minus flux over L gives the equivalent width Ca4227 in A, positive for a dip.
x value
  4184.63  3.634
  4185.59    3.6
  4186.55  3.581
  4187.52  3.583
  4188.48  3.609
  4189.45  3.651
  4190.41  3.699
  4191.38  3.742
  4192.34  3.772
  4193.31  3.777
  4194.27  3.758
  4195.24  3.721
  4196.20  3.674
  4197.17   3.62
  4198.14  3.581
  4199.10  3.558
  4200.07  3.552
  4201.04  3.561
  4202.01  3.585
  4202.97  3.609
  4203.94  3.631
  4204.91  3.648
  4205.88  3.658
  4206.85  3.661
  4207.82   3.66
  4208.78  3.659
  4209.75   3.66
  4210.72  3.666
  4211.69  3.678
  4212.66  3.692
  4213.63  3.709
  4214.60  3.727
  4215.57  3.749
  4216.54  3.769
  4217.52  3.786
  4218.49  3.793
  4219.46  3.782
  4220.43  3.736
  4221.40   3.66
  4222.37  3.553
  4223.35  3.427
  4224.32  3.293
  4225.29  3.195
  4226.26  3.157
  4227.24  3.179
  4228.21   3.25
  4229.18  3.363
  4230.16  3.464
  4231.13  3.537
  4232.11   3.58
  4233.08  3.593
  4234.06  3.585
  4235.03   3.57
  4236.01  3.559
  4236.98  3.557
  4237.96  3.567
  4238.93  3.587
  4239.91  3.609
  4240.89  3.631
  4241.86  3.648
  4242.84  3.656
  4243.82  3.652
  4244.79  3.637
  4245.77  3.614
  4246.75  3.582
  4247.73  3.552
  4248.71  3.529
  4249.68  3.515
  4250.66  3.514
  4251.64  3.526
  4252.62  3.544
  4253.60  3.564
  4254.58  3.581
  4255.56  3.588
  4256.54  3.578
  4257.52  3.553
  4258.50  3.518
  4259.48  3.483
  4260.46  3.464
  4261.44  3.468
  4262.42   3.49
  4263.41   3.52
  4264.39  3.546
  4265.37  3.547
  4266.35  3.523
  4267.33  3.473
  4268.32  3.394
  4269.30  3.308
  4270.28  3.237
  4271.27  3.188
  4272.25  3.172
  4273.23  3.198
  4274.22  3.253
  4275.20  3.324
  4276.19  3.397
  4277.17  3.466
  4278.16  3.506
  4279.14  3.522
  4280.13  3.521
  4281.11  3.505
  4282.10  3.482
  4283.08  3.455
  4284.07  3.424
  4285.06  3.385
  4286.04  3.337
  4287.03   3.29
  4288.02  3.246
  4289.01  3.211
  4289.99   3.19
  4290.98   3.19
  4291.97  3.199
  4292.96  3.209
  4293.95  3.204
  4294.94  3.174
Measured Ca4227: 1.0 A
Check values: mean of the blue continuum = 3.74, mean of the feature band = 3.4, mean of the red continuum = 3.59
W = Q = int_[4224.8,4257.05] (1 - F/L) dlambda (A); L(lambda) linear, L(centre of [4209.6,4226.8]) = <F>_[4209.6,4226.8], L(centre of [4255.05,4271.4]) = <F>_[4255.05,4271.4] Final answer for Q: 0.13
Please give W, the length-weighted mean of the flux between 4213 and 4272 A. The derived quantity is 3.53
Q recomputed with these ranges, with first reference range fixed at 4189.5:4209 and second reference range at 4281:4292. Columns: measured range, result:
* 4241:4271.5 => -0.7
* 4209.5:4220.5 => -0.4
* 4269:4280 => 0.1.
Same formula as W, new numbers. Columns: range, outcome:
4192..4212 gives 3.65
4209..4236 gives 3.56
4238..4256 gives 3.58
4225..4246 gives 3.51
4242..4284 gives 3.48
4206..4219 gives 3.71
